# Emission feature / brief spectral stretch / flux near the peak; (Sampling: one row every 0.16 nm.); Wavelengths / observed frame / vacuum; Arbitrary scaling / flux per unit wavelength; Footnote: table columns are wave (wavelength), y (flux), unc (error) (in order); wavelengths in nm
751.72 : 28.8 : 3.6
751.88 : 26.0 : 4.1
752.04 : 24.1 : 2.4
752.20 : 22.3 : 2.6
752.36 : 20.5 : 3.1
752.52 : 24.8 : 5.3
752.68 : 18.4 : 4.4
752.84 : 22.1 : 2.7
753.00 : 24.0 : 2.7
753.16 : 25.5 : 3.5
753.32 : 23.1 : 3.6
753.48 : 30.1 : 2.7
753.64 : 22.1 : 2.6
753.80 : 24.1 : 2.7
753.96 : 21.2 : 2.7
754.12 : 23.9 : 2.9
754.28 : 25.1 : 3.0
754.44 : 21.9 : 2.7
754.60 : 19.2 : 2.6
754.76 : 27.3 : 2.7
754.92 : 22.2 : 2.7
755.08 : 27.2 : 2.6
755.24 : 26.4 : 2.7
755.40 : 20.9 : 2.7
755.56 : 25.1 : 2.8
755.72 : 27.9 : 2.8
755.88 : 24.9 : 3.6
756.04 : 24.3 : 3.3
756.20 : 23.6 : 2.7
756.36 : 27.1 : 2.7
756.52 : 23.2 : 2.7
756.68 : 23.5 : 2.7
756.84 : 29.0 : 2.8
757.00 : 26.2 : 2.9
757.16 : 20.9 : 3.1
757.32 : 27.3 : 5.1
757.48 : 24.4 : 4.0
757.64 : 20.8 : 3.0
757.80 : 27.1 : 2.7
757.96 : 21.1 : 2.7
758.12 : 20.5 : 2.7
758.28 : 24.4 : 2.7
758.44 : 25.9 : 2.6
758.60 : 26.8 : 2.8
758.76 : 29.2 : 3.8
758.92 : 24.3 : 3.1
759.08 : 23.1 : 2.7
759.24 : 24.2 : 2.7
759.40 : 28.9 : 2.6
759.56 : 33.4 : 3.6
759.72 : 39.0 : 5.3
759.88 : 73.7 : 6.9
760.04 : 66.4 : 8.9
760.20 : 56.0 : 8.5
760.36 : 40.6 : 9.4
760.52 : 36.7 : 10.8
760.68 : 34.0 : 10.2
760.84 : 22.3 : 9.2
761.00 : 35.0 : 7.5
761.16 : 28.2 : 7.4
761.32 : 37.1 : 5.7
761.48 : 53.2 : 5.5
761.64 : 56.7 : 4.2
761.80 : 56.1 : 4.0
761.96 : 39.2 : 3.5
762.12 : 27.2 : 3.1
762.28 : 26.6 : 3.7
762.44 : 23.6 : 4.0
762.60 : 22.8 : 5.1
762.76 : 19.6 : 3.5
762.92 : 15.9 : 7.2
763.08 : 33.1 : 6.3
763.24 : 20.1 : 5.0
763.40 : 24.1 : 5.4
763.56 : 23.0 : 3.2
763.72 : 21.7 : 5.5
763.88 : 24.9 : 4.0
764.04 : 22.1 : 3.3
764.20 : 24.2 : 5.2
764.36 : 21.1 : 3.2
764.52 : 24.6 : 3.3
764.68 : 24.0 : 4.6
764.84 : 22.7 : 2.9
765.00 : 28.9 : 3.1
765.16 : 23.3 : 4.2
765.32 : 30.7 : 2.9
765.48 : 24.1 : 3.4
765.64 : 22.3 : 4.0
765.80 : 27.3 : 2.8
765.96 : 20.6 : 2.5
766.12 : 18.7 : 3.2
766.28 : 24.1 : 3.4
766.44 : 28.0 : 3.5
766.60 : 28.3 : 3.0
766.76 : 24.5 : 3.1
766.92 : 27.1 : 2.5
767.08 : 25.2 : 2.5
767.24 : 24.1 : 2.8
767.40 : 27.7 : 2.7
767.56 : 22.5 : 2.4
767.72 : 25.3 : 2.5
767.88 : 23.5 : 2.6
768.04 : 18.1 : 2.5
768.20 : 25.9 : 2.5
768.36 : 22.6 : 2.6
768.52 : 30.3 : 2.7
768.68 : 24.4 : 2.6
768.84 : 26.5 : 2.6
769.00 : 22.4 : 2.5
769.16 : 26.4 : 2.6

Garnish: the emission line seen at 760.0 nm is [S II] 6716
